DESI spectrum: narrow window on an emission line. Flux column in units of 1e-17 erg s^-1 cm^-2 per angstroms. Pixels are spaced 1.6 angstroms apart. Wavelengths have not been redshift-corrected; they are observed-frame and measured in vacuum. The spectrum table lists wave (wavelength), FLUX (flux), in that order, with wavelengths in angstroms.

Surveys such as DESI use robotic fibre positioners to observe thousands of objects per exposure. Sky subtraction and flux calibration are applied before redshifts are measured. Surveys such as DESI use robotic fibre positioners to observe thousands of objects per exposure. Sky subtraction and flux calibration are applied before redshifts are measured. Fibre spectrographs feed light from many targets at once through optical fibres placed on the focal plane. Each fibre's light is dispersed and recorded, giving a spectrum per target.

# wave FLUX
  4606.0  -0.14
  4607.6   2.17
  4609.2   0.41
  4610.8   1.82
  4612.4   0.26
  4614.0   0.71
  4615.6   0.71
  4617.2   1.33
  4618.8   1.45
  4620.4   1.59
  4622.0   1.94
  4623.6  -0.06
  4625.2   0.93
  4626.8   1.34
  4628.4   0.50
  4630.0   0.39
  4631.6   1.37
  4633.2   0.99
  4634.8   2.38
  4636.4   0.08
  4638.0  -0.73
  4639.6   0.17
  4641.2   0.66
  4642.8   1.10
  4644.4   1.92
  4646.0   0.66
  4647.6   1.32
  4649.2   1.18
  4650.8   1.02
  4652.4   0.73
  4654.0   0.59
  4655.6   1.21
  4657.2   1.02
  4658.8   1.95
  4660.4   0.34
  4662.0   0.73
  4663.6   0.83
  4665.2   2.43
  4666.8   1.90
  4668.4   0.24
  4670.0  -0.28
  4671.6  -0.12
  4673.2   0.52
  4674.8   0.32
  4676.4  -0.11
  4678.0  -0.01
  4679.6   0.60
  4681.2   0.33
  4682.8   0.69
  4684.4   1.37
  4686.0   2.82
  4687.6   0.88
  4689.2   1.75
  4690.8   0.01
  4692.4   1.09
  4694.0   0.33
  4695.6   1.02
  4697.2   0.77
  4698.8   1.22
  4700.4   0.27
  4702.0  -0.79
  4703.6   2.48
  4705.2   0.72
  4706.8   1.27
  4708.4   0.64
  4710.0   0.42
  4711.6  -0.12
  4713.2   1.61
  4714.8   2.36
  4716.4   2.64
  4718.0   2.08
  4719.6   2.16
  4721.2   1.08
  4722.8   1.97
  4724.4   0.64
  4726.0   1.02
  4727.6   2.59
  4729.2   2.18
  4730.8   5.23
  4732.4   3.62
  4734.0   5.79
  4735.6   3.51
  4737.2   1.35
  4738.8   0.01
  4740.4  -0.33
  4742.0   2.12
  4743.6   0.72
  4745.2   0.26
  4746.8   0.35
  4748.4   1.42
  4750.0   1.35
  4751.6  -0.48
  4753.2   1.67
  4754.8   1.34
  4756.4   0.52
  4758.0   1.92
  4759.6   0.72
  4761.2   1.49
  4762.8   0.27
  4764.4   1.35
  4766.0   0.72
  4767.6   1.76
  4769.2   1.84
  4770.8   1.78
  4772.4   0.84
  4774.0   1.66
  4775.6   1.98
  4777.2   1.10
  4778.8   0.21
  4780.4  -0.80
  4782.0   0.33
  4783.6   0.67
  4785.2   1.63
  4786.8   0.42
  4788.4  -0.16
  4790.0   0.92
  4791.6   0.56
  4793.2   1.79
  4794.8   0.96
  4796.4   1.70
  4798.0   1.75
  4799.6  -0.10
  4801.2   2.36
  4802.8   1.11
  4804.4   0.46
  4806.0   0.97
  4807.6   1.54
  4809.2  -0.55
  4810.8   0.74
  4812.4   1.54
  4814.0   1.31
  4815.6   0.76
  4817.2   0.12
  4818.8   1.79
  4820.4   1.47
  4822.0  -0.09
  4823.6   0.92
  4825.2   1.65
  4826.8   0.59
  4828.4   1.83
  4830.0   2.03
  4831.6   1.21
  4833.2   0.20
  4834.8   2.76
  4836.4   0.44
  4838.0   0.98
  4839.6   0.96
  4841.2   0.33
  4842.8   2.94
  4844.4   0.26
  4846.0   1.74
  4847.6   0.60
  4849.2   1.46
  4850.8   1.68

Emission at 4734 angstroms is [O II] 3727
